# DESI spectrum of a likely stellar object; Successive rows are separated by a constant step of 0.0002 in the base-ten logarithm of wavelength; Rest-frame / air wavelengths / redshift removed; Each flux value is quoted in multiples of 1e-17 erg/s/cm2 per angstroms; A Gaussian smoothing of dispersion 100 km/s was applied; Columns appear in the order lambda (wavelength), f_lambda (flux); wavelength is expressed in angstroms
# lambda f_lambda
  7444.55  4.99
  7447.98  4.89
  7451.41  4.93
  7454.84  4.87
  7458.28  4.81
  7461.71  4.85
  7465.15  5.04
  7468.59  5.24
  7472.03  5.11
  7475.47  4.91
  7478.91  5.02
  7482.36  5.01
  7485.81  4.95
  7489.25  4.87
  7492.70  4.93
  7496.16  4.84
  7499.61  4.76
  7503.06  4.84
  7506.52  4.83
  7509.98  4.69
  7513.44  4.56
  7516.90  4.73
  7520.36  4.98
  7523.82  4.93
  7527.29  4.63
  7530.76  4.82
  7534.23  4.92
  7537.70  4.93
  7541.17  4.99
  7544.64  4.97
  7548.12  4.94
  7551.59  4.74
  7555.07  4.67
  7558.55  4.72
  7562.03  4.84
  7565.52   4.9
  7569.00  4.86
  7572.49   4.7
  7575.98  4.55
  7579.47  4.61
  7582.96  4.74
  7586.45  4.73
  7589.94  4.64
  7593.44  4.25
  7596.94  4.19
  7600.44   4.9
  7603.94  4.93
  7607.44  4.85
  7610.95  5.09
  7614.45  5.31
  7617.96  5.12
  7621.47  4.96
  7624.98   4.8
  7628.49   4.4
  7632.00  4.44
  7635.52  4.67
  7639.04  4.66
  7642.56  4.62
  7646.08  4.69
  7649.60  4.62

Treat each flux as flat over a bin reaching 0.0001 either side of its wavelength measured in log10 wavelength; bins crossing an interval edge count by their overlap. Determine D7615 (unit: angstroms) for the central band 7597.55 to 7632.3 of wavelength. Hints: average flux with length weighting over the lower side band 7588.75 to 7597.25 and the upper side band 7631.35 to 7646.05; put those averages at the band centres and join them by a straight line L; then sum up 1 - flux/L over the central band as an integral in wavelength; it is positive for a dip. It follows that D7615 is -3.0 angstroms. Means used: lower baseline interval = 4.37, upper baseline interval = 4.62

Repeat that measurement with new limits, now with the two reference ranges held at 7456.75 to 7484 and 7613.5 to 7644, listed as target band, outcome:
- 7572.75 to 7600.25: 1.51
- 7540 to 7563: 0.21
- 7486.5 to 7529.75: 1.23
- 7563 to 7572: 0.00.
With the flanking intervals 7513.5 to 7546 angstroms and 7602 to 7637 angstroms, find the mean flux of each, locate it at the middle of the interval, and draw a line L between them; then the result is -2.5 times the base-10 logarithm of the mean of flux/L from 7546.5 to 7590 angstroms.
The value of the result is 0.03 mag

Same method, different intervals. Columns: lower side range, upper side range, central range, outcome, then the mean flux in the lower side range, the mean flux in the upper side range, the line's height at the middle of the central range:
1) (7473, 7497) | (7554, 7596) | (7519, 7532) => -0.003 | 4.94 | 4.67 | 4.82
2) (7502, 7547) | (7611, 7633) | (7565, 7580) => 0.030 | 4.83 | 4.87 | 4.85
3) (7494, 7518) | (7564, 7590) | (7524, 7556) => -0.026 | 4.75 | 4.72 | 4.74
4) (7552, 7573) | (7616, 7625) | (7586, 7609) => 0.063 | 4.78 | 5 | 4.91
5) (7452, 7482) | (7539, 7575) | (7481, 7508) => 0.013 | 4.98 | 4.83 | 4.93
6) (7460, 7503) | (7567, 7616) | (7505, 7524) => 0.026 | 4.96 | 4.74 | 4.89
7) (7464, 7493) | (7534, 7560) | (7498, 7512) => 0.040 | 5.01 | 4.86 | 4.95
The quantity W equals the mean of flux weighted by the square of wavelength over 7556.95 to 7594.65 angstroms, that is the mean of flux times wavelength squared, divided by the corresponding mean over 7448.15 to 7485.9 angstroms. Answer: 1.0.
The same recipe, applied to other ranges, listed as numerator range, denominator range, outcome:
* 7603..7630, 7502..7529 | 1.06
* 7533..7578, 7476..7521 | 1.01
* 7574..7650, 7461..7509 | 0.99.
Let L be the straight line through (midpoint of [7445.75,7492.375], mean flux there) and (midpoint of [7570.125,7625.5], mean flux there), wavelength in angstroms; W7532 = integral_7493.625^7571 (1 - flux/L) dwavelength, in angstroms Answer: 0.7 angstroms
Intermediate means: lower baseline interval 4.96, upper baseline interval 4.77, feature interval 4.82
